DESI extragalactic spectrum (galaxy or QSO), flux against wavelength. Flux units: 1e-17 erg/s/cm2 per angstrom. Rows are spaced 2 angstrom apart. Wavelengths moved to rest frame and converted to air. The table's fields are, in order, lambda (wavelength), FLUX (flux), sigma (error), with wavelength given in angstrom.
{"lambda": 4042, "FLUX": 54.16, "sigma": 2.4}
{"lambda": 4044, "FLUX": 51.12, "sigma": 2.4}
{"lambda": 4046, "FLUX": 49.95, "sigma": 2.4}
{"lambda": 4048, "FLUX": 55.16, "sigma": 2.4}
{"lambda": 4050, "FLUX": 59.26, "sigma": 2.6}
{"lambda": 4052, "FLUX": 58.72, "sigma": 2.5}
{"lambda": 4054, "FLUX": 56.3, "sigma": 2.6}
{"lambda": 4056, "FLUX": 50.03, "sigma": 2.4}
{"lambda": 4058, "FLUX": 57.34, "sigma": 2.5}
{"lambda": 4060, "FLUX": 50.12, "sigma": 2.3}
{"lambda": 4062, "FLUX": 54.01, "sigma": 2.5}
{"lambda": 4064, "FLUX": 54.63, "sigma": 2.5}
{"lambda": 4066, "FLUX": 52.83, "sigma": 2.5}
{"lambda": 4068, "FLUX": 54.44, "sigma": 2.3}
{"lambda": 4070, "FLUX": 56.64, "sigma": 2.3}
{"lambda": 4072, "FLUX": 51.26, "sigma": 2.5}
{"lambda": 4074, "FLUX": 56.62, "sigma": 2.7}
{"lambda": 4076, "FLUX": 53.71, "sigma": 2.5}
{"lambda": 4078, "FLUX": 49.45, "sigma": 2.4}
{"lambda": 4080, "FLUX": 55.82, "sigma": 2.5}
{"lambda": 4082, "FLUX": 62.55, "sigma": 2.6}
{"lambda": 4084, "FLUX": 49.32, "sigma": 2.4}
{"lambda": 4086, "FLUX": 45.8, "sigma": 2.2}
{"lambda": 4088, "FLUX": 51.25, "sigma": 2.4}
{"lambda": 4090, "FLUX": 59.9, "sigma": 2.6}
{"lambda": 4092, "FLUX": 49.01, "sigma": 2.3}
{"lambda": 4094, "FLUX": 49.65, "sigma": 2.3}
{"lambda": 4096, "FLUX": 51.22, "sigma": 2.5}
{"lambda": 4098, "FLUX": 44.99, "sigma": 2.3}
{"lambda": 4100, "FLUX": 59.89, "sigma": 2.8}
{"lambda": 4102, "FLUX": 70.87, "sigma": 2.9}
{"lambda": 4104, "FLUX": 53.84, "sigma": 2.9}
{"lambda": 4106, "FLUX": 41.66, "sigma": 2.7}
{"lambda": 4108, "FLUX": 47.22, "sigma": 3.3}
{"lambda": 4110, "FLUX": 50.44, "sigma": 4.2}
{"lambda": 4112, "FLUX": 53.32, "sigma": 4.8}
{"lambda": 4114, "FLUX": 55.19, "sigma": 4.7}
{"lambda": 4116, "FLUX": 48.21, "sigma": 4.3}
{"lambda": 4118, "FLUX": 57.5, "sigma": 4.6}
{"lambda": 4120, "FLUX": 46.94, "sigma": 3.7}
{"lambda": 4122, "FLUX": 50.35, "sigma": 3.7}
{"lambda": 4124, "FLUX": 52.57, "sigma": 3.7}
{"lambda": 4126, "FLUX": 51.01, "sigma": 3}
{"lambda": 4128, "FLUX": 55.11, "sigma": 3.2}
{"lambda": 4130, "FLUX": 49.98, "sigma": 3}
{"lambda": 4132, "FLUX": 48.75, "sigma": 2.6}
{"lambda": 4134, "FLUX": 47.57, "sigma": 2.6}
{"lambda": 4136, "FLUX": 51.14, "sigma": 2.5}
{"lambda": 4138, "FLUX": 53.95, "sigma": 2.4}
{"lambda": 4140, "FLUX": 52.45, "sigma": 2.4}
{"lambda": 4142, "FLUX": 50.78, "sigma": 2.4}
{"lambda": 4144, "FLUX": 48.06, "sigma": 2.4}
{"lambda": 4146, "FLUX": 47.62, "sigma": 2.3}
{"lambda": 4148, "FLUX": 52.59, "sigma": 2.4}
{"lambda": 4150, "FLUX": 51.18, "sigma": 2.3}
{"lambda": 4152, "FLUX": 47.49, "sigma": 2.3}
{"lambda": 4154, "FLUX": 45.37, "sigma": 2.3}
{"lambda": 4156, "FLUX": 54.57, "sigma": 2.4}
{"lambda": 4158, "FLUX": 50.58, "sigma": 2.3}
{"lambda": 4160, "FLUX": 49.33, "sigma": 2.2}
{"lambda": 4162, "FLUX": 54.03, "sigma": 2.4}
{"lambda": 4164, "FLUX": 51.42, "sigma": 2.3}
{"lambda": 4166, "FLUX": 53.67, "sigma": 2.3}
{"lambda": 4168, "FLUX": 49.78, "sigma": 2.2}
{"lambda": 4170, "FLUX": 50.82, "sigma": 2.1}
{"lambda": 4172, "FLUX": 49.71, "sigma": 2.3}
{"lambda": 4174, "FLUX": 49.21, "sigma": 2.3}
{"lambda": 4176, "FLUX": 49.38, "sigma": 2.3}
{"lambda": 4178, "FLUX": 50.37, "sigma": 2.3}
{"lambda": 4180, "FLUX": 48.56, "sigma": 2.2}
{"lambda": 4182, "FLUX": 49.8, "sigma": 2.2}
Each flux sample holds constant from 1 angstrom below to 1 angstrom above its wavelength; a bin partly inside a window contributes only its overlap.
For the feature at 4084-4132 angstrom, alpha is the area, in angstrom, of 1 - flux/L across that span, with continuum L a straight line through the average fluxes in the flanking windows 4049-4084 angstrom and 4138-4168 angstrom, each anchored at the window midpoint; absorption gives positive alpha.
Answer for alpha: 0.9 angstrom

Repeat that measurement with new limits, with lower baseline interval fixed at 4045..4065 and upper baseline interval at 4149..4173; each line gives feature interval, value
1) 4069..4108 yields 0.1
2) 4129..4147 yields 0.5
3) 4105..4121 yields 0.7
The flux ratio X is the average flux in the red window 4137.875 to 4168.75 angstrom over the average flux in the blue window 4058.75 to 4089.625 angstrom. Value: 0.95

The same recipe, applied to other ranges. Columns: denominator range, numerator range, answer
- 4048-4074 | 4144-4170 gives 0.92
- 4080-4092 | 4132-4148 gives 0.94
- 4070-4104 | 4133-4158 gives 0.93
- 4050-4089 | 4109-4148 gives 0.95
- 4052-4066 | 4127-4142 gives 0.95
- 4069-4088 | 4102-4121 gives 0.97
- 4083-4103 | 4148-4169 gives 0.96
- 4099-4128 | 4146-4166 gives 0.96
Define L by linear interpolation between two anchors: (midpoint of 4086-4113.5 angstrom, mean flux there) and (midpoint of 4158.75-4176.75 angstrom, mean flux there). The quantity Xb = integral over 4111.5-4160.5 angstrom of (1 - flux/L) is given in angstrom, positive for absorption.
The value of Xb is 0.7 angstrom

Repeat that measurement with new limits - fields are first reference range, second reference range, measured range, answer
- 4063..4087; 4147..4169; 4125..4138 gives 0.2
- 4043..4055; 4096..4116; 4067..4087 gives 0.1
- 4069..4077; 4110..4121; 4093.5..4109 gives 0.1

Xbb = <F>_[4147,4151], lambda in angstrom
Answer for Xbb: 51.9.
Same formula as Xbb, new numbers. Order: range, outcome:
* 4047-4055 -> 57.4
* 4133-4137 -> 49.4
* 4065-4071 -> 54.6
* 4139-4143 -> 51.6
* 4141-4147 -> 48.8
